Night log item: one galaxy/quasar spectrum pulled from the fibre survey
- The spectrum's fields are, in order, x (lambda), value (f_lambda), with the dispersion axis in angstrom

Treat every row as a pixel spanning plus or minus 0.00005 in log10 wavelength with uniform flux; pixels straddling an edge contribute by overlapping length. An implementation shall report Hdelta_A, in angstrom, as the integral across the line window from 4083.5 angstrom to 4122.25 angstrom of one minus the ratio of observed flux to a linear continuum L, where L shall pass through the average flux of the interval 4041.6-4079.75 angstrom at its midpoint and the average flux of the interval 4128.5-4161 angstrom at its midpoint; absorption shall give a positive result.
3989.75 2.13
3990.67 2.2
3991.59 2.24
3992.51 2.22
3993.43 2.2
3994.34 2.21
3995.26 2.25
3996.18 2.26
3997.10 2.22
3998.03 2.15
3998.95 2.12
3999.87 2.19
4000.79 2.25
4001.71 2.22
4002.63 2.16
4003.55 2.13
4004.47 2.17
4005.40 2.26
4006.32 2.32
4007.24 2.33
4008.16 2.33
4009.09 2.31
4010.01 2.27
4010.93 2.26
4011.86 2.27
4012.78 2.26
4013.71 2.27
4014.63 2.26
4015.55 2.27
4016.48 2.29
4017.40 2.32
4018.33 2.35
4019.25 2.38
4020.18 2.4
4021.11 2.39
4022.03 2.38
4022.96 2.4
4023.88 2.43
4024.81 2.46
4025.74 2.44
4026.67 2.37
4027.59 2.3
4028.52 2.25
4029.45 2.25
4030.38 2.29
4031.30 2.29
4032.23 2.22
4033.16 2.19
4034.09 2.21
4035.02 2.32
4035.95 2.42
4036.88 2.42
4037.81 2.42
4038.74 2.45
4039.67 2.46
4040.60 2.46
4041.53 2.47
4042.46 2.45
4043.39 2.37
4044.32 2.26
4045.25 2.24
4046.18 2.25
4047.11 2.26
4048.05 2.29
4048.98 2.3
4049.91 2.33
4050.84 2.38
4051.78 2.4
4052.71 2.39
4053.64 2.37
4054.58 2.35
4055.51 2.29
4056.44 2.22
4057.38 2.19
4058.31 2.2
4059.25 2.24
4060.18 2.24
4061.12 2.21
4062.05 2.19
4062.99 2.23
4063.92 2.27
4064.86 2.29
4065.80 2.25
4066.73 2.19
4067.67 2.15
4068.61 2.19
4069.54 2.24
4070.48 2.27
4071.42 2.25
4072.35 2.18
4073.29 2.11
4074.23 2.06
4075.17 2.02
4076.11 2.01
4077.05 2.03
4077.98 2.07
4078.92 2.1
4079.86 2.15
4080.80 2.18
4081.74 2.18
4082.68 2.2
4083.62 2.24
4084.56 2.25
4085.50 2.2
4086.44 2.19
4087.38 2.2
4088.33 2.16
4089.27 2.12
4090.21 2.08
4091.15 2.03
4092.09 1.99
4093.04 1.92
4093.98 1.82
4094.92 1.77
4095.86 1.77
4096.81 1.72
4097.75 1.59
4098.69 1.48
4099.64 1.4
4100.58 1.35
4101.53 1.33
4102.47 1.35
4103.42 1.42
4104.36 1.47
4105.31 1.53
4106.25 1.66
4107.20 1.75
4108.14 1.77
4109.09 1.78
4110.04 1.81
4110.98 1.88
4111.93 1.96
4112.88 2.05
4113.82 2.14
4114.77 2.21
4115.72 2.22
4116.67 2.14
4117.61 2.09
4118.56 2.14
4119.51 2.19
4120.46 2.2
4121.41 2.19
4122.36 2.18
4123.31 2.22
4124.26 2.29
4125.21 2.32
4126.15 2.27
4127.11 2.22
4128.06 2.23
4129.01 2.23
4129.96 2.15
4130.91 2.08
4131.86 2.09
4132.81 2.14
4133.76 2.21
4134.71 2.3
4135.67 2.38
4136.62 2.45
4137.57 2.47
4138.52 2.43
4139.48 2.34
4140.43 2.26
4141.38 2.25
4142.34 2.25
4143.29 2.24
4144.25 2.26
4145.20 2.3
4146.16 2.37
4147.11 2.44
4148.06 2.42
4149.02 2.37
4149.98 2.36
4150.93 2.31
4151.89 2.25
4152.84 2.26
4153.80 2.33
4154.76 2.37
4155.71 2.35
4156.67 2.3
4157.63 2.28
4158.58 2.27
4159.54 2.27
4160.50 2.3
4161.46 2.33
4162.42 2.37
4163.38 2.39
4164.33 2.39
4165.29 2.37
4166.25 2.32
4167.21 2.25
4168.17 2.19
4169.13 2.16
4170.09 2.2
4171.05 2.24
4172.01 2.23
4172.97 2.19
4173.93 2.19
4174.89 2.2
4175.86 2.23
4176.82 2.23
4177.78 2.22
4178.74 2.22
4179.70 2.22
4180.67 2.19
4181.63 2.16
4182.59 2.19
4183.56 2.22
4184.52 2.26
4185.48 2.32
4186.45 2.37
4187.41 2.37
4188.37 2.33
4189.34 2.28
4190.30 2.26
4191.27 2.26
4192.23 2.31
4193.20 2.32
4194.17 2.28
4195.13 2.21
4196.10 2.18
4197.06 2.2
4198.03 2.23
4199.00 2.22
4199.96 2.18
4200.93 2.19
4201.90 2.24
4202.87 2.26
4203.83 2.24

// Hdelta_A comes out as 6.4 angstrom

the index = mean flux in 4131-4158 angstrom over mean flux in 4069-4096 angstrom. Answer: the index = 1.10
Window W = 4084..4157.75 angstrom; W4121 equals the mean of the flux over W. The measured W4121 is 2.08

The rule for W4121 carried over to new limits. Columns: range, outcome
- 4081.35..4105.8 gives 1.84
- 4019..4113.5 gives 2.13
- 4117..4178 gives 2.27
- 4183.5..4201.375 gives 2.26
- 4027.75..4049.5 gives 2.33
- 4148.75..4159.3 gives 2.31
